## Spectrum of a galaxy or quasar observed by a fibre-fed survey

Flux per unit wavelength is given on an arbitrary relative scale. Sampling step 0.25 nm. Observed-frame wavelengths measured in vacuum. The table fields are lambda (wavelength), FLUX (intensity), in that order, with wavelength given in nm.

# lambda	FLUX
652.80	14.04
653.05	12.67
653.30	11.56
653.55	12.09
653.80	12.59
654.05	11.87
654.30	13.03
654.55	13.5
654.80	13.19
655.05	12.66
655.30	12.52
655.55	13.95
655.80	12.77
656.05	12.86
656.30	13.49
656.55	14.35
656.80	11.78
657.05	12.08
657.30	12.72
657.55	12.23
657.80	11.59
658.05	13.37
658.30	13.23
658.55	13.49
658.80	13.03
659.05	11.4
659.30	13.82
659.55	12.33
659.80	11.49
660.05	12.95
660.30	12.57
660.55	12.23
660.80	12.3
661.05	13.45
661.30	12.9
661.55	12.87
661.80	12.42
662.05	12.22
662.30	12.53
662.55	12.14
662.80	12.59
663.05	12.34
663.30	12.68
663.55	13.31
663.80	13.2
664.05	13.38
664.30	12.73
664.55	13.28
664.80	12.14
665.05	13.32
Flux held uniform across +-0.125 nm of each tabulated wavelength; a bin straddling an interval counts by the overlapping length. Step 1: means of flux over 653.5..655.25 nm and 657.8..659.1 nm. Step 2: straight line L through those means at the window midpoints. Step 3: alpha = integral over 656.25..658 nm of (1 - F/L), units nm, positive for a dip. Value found 0.030 nm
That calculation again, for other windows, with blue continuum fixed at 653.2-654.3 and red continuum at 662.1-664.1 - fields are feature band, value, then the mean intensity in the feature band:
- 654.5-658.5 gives -0.19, 12.9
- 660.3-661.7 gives -0.01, 12.7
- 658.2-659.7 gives -0.05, 12.9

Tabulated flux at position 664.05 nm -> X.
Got 13.38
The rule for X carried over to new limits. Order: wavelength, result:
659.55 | 12.33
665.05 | 13.32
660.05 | 12.95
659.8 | 11.49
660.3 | 12.57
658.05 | 13.37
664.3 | 12.73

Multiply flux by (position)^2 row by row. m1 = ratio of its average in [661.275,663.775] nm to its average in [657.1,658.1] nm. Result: 1.03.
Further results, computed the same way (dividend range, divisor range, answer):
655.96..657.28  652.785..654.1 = 1.05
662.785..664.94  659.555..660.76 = 1.06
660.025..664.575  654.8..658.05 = 1.01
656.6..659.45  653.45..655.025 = 1.01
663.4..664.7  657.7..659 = 1.04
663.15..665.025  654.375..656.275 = 1.02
